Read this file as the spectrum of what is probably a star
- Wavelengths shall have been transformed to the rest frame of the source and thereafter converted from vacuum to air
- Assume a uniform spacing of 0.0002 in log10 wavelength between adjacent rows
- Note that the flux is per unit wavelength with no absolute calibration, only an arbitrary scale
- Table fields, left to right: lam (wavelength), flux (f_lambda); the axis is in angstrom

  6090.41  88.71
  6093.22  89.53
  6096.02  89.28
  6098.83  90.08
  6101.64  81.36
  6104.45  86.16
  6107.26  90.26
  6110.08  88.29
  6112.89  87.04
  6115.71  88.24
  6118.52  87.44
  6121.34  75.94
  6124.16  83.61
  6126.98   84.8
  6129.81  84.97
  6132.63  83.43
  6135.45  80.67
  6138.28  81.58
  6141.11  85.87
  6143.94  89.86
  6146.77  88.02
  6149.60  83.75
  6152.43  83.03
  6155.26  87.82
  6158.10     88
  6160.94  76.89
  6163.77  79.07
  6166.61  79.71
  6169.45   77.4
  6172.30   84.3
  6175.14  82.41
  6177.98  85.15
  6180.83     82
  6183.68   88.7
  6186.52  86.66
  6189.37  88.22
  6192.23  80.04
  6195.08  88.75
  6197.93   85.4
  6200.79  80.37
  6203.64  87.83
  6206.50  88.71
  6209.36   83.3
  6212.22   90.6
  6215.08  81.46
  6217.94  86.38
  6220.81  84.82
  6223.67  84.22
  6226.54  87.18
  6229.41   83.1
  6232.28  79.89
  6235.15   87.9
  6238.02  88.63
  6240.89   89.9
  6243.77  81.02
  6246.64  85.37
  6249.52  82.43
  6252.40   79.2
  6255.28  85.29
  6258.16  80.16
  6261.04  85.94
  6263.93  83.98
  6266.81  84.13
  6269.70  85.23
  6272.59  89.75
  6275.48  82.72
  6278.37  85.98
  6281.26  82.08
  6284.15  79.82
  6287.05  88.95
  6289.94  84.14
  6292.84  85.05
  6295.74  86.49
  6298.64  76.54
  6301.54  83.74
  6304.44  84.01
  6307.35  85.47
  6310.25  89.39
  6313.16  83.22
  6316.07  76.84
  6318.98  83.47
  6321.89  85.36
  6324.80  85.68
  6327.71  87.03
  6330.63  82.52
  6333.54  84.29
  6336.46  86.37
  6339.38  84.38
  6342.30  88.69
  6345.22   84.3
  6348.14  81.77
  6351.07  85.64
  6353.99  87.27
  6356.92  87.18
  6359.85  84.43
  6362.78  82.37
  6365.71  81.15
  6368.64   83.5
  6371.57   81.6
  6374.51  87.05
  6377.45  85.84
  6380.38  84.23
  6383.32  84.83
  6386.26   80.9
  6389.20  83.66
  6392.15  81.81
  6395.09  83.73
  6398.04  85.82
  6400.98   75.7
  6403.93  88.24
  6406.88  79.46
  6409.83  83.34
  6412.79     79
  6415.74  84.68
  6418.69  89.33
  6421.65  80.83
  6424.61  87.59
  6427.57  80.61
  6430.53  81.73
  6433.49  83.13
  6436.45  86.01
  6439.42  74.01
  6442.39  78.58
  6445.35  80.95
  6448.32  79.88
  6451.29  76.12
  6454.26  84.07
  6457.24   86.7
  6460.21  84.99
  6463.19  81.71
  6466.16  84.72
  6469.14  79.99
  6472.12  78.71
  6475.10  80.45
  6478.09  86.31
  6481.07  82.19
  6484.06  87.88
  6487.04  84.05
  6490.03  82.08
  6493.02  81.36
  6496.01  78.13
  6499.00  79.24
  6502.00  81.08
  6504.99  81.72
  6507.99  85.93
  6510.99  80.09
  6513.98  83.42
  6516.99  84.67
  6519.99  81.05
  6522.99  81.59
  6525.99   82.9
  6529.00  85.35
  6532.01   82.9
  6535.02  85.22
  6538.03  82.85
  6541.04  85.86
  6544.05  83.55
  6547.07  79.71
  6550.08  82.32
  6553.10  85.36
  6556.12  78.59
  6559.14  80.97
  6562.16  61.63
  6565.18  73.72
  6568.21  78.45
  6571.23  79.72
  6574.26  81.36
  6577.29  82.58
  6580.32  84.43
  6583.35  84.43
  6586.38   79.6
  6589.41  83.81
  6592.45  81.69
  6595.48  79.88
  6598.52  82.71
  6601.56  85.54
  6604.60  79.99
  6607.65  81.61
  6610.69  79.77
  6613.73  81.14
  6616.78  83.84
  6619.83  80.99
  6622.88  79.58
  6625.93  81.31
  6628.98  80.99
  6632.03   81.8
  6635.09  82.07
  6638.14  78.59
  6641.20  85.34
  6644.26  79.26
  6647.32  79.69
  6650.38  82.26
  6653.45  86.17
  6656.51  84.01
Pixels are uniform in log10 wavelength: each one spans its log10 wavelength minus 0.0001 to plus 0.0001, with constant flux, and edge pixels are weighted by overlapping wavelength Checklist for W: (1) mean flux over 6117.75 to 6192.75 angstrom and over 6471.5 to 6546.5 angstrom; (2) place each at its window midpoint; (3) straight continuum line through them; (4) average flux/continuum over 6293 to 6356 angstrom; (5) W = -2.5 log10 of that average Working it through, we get -0.02 mag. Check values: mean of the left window 83.7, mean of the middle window 84.4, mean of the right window 82.7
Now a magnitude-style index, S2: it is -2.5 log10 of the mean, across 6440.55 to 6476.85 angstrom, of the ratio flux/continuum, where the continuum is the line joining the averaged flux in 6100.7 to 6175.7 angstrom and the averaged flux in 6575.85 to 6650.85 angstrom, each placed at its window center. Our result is 0.01 mag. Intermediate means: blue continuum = 84.1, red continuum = 81.7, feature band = 81.4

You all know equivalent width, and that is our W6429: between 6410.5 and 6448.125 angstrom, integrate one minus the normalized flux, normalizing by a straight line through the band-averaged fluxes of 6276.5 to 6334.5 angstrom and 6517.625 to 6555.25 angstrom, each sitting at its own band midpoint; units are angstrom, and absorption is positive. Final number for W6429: 0.6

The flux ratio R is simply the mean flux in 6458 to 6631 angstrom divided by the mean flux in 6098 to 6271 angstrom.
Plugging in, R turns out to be 0.97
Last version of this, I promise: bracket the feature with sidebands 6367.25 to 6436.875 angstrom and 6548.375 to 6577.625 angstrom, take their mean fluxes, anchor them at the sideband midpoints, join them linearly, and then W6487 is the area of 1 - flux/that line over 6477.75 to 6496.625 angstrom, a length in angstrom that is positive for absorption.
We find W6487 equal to -0.6 angstrom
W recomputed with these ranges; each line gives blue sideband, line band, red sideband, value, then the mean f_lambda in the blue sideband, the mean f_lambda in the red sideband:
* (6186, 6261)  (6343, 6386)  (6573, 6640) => -0.01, 84.9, 81.7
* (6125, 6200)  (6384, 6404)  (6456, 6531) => 0.01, 84.1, 82.6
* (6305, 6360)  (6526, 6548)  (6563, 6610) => -0.02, 84.9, 81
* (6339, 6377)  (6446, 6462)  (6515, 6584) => 0.01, 84.6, 81.2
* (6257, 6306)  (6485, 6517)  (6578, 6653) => 0.01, 84.1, 81.8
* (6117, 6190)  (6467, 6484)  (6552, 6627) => -0.01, 83.8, 80.5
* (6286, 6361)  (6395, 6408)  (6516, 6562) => 0.02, 84.7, 82.2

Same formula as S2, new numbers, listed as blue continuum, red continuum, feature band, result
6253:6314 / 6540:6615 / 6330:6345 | -0.02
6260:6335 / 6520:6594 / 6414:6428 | -0.03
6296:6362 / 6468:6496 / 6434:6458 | 0.03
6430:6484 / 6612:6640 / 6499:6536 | -0.02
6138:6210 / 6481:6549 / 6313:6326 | 0.01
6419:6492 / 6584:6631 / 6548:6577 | 0.05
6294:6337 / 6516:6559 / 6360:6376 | 0.01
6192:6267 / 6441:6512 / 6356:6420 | -0.01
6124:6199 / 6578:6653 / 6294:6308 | 0.00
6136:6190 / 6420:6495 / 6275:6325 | -0.01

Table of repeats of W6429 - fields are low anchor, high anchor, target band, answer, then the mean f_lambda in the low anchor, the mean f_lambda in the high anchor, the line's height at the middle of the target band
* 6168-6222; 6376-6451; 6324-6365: -0.9 angstrom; 84.9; 82.5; 83.2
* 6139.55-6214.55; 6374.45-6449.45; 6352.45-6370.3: -0.3 angstrom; 84.6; 82.7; 83.1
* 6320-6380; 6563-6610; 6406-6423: 0.2 angstrom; 84.8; 81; 83.8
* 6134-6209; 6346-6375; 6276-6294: 0.0 angstrom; 84.2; 84.1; 84.1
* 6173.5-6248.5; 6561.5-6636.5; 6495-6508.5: 0.1 angstrom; 85.3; 80.7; 81.9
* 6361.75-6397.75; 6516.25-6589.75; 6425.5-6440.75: 0.3 angstrom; 83.5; 81.2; 82.8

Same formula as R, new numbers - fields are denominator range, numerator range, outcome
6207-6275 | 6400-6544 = 0.97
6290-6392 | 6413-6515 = 0.98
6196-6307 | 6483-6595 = 0.96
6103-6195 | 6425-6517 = 0.97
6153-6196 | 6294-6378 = 1.01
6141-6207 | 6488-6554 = 0.98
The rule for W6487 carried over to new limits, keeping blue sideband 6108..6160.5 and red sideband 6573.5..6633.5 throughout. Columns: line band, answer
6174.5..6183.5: 0.08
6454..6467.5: -0.27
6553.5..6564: 0.92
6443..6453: 0.47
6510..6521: 0.00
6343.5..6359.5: -0.32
